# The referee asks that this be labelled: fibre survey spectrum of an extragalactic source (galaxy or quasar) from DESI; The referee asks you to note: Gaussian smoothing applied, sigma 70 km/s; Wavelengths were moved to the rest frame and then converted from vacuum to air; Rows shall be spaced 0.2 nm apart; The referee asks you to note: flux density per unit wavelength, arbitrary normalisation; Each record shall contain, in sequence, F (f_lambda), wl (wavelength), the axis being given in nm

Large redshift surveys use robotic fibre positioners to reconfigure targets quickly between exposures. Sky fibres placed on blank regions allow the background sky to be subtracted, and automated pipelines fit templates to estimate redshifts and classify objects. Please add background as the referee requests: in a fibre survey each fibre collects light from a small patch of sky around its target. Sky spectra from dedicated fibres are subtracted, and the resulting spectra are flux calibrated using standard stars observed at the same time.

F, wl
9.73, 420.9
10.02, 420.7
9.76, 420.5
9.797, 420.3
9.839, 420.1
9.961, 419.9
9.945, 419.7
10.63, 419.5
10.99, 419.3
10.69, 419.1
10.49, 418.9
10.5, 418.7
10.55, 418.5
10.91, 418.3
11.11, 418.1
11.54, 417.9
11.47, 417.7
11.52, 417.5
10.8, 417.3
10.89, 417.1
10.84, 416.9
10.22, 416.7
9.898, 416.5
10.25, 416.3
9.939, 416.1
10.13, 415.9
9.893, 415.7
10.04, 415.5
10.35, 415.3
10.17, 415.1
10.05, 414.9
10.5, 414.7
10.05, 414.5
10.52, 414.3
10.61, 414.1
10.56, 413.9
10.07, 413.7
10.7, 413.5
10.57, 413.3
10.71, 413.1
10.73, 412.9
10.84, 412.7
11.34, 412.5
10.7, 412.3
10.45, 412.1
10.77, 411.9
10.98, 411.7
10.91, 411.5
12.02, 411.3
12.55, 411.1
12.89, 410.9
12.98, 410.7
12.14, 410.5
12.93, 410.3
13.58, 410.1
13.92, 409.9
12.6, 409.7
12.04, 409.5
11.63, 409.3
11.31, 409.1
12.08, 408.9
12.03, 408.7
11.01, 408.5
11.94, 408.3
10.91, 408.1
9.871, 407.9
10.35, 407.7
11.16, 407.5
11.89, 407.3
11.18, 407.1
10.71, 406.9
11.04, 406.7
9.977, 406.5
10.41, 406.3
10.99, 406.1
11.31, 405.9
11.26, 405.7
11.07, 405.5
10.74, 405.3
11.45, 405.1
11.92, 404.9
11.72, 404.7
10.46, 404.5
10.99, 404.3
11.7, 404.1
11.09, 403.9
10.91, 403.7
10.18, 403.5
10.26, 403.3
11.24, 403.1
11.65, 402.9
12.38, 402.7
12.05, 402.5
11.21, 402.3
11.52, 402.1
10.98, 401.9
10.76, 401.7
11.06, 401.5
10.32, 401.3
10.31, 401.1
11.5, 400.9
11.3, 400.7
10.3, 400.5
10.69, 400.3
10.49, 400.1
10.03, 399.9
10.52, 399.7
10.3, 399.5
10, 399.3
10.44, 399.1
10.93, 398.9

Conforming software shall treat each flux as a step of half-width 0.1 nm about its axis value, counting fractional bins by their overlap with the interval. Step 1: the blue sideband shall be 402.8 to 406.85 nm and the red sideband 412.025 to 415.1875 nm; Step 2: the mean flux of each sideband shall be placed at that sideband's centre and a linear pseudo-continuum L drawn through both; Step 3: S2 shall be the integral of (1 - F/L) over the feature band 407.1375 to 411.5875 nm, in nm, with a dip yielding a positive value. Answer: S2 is -0.484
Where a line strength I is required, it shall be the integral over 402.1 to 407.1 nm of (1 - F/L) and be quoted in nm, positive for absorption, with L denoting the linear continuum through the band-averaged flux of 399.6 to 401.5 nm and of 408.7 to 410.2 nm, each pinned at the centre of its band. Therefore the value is 0.14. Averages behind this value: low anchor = 10.6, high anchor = 12.4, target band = 11.1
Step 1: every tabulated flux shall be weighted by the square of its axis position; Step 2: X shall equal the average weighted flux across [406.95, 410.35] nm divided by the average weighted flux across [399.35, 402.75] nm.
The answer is 1.1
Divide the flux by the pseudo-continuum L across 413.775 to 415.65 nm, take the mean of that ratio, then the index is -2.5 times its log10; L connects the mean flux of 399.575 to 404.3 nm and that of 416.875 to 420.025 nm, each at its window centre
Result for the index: 0.05 mag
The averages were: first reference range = 11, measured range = 10.3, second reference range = 10.8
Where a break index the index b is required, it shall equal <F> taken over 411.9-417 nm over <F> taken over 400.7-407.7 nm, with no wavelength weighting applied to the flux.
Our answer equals 0.9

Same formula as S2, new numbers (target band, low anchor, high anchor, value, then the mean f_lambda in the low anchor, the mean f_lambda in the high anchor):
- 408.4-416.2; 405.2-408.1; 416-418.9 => -0.30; 10.9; 10.7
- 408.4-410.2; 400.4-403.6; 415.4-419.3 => -0.23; 11.1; 10.6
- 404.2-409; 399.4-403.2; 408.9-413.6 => 0.11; 11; 11.7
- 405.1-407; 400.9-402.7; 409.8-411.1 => 0.19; 11.1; 13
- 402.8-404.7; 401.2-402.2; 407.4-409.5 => 0.01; 10.9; 11.3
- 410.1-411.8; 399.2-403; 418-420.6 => -0.26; 10.9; 10.4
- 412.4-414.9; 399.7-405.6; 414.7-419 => 0.02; 11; 10.5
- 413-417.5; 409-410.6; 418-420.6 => 0.36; 12.5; 10.4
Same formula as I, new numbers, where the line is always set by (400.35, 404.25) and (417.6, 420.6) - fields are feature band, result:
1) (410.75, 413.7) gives -0.10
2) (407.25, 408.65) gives -0.02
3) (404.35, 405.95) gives -0.03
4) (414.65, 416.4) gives 0.09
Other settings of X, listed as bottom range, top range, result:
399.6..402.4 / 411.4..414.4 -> 1.05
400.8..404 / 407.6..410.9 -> 1.12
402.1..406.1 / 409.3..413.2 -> 1.09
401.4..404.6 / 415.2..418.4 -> 1.02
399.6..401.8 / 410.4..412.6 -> 1.15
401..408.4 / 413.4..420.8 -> 1.00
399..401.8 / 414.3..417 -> 1.04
